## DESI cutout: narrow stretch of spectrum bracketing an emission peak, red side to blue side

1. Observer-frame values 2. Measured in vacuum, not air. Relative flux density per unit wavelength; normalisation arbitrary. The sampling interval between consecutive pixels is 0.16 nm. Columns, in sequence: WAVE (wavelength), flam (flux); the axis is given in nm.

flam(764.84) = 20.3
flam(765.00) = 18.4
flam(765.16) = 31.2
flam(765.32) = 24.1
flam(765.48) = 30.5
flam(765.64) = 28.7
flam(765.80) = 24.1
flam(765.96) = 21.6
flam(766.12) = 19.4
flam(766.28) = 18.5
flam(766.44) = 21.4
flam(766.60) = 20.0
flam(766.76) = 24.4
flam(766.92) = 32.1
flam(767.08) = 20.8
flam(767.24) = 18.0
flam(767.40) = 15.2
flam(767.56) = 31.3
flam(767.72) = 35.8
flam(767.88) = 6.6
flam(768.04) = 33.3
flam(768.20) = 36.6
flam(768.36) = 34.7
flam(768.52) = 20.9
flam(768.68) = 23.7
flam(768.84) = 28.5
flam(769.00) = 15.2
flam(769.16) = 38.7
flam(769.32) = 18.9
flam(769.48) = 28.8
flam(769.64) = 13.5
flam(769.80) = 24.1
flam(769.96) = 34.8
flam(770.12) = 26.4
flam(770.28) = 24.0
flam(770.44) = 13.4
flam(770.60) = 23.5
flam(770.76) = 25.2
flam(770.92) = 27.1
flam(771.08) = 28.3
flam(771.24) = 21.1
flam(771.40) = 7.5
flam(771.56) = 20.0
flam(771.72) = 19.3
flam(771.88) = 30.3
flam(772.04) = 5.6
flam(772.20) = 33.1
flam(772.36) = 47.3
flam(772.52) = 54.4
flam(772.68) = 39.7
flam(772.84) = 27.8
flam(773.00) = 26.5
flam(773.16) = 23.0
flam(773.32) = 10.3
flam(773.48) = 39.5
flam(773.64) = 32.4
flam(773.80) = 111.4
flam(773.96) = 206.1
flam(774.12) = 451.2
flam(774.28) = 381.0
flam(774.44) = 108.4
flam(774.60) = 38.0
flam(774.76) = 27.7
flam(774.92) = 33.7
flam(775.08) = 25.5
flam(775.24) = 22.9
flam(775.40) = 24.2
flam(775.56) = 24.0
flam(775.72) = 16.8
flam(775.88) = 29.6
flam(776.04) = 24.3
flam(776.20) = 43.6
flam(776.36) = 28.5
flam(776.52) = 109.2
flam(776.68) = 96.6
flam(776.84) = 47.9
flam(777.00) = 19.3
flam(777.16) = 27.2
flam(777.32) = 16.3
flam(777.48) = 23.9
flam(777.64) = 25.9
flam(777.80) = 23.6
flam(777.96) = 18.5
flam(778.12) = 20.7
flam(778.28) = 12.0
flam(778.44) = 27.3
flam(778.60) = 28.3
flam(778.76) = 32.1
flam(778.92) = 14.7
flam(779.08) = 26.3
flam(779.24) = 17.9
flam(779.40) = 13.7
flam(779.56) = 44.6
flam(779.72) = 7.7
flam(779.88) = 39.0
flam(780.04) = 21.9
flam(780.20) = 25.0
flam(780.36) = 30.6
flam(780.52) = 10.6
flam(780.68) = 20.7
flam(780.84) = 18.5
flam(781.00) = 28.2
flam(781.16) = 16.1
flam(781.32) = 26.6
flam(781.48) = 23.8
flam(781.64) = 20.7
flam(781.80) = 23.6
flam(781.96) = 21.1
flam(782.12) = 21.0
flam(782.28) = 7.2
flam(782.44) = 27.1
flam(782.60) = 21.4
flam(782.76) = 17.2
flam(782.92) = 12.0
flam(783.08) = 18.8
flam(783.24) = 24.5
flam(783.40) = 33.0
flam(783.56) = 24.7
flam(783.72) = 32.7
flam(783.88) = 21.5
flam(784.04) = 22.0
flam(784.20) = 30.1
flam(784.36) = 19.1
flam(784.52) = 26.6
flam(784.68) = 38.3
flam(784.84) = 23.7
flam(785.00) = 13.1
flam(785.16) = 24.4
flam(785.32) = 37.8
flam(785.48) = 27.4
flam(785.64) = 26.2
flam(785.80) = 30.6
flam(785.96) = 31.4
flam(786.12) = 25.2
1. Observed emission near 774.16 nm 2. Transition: H-alpha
